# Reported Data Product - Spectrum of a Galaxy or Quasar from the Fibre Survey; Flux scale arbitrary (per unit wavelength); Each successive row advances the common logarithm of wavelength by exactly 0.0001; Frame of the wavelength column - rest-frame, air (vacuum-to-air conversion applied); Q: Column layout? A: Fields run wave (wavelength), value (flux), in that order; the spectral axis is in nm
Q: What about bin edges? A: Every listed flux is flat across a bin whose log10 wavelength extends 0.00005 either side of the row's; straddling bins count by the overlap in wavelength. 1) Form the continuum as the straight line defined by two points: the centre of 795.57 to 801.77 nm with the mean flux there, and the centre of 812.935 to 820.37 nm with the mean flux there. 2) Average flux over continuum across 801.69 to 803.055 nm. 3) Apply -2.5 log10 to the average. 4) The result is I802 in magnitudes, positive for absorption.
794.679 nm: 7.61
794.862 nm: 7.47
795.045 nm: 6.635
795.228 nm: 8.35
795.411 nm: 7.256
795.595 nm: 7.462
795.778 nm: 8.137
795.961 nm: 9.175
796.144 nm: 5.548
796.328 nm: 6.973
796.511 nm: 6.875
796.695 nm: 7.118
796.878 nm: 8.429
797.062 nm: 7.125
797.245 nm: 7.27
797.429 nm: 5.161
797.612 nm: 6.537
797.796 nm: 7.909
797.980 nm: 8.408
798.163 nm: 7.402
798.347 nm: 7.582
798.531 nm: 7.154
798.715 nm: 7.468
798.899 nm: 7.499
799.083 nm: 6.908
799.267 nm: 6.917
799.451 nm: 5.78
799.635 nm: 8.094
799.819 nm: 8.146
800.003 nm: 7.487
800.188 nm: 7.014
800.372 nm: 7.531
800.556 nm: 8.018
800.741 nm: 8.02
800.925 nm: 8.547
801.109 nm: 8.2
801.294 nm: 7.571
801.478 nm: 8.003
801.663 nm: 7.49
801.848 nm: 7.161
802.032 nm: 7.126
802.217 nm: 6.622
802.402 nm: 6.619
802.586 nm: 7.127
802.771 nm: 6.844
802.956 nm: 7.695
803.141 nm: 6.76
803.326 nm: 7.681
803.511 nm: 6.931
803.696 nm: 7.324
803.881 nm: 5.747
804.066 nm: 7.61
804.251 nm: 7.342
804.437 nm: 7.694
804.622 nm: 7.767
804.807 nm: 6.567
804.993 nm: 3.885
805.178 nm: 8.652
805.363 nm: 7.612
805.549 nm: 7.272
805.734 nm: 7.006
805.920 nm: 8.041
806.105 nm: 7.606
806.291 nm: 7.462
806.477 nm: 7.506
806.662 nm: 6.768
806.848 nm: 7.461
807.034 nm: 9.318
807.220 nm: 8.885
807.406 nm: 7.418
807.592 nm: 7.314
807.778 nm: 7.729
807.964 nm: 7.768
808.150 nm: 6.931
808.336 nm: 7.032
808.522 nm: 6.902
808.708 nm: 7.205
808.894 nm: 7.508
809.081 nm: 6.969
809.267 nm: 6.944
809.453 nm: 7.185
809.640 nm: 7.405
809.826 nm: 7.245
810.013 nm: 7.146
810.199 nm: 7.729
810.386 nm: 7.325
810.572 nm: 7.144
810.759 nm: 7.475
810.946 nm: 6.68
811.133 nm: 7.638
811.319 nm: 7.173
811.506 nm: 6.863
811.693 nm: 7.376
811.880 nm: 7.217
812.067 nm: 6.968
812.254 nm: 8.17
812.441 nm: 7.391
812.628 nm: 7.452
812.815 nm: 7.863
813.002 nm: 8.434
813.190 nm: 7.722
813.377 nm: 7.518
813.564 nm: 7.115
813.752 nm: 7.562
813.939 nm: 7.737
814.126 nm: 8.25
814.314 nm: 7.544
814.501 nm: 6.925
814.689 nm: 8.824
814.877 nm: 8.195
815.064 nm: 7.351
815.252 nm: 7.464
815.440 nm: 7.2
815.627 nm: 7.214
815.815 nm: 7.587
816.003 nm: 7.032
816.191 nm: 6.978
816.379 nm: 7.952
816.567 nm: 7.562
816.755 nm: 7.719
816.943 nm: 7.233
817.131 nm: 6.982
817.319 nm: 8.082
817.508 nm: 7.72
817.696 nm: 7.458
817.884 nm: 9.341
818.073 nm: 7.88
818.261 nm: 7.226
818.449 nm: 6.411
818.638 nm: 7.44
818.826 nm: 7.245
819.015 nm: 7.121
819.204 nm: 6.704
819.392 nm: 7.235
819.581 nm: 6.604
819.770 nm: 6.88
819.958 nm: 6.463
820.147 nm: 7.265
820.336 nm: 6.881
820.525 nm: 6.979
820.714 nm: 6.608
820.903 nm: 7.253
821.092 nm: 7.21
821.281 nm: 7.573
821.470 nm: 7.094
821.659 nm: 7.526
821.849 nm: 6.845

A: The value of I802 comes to 0.06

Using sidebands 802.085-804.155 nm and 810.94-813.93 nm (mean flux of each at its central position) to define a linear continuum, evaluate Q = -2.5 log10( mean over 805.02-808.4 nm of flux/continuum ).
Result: -0.06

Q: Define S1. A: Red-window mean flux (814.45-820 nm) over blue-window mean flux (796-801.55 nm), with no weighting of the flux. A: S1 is 1.01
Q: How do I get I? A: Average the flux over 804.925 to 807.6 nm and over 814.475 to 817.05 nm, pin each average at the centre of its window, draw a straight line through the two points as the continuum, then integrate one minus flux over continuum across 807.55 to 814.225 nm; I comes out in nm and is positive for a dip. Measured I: 0.117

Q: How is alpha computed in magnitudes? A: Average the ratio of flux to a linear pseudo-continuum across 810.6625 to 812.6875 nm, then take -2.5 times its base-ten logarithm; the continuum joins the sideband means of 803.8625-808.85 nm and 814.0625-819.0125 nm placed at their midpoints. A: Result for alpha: 0.024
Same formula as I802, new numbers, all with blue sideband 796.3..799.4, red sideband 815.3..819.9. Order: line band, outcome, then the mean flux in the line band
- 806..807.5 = -0.08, 7.8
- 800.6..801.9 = -0.09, 7.88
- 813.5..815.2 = -0.06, 7.73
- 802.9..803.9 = 0.02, 7.09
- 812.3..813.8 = -0.05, 7.65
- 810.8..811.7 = 0.03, 7.14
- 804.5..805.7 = 0.04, 6.98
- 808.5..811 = 0.01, 7.22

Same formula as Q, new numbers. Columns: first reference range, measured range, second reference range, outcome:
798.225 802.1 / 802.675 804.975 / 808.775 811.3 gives 0.05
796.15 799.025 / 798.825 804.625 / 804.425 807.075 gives -0.01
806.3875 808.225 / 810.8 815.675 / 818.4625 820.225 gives -0.03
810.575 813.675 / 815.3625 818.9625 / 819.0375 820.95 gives -0.06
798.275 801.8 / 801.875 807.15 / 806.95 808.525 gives 0.06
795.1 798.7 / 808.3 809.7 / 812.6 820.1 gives 0.04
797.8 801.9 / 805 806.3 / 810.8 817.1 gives 0.02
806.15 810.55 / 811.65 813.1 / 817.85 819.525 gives -0.03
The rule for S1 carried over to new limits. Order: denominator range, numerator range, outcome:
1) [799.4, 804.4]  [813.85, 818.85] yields 1.03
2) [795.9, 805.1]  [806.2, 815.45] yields 1.04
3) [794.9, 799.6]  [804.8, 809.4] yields 1.01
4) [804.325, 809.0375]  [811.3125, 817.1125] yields 1.02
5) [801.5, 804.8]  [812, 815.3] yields 1.08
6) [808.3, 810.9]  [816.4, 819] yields 1.05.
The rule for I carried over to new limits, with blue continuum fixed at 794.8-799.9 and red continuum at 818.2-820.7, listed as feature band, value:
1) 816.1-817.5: -0.106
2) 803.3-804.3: 0.020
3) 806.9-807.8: -0.125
